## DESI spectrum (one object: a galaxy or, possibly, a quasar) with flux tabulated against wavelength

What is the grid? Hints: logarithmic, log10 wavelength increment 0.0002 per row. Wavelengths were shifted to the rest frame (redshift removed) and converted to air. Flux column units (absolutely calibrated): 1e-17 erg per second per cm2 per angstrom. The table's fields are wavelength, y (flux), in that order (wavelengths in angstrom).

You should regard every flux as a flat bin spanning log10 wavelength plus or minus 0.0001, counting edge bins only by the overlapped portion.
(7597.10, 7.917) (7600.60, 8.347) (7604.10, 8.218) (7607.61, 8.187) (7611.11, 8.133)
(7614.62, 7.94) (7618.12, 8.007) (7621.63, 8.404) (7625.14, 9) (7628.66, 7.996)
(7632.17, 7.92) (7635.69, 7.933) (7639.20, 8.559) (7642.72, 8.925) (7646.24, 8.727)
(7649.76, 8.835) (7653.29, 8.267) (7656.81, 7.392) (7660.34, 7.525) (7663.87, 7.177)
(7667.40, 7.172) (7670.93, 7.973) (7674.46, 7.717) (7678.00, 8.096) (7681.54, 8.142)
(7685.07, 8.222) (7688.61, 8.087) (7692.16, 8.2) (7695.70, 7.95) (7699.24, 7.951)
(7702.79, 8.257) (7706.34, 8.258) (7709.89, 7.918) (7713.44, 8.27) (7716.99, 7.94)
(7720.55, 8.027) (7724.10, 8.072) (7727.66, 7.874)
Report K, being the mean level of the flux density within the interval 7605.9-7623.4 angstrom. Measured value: 8.14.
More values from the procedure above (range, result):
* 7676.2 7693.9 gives 8.14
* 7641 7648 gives 8.83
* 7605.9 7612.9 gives 8.16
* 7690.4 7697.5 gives 8.08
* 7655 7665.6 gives 7.37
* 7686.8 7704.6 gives 8.09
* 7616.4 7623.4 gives 8.21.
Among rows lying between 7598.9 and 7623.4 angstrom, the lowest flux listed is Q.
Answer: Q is 7.94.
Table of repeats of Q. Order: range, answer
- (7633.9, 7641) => 7.933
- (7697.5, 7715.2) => 7.918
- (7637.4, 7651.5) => 8.559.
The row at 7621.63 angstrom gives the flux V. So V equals 8.404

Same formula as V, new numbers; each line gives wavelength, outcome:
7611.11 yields 8.133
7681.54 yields 8.142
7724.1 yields 8.072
